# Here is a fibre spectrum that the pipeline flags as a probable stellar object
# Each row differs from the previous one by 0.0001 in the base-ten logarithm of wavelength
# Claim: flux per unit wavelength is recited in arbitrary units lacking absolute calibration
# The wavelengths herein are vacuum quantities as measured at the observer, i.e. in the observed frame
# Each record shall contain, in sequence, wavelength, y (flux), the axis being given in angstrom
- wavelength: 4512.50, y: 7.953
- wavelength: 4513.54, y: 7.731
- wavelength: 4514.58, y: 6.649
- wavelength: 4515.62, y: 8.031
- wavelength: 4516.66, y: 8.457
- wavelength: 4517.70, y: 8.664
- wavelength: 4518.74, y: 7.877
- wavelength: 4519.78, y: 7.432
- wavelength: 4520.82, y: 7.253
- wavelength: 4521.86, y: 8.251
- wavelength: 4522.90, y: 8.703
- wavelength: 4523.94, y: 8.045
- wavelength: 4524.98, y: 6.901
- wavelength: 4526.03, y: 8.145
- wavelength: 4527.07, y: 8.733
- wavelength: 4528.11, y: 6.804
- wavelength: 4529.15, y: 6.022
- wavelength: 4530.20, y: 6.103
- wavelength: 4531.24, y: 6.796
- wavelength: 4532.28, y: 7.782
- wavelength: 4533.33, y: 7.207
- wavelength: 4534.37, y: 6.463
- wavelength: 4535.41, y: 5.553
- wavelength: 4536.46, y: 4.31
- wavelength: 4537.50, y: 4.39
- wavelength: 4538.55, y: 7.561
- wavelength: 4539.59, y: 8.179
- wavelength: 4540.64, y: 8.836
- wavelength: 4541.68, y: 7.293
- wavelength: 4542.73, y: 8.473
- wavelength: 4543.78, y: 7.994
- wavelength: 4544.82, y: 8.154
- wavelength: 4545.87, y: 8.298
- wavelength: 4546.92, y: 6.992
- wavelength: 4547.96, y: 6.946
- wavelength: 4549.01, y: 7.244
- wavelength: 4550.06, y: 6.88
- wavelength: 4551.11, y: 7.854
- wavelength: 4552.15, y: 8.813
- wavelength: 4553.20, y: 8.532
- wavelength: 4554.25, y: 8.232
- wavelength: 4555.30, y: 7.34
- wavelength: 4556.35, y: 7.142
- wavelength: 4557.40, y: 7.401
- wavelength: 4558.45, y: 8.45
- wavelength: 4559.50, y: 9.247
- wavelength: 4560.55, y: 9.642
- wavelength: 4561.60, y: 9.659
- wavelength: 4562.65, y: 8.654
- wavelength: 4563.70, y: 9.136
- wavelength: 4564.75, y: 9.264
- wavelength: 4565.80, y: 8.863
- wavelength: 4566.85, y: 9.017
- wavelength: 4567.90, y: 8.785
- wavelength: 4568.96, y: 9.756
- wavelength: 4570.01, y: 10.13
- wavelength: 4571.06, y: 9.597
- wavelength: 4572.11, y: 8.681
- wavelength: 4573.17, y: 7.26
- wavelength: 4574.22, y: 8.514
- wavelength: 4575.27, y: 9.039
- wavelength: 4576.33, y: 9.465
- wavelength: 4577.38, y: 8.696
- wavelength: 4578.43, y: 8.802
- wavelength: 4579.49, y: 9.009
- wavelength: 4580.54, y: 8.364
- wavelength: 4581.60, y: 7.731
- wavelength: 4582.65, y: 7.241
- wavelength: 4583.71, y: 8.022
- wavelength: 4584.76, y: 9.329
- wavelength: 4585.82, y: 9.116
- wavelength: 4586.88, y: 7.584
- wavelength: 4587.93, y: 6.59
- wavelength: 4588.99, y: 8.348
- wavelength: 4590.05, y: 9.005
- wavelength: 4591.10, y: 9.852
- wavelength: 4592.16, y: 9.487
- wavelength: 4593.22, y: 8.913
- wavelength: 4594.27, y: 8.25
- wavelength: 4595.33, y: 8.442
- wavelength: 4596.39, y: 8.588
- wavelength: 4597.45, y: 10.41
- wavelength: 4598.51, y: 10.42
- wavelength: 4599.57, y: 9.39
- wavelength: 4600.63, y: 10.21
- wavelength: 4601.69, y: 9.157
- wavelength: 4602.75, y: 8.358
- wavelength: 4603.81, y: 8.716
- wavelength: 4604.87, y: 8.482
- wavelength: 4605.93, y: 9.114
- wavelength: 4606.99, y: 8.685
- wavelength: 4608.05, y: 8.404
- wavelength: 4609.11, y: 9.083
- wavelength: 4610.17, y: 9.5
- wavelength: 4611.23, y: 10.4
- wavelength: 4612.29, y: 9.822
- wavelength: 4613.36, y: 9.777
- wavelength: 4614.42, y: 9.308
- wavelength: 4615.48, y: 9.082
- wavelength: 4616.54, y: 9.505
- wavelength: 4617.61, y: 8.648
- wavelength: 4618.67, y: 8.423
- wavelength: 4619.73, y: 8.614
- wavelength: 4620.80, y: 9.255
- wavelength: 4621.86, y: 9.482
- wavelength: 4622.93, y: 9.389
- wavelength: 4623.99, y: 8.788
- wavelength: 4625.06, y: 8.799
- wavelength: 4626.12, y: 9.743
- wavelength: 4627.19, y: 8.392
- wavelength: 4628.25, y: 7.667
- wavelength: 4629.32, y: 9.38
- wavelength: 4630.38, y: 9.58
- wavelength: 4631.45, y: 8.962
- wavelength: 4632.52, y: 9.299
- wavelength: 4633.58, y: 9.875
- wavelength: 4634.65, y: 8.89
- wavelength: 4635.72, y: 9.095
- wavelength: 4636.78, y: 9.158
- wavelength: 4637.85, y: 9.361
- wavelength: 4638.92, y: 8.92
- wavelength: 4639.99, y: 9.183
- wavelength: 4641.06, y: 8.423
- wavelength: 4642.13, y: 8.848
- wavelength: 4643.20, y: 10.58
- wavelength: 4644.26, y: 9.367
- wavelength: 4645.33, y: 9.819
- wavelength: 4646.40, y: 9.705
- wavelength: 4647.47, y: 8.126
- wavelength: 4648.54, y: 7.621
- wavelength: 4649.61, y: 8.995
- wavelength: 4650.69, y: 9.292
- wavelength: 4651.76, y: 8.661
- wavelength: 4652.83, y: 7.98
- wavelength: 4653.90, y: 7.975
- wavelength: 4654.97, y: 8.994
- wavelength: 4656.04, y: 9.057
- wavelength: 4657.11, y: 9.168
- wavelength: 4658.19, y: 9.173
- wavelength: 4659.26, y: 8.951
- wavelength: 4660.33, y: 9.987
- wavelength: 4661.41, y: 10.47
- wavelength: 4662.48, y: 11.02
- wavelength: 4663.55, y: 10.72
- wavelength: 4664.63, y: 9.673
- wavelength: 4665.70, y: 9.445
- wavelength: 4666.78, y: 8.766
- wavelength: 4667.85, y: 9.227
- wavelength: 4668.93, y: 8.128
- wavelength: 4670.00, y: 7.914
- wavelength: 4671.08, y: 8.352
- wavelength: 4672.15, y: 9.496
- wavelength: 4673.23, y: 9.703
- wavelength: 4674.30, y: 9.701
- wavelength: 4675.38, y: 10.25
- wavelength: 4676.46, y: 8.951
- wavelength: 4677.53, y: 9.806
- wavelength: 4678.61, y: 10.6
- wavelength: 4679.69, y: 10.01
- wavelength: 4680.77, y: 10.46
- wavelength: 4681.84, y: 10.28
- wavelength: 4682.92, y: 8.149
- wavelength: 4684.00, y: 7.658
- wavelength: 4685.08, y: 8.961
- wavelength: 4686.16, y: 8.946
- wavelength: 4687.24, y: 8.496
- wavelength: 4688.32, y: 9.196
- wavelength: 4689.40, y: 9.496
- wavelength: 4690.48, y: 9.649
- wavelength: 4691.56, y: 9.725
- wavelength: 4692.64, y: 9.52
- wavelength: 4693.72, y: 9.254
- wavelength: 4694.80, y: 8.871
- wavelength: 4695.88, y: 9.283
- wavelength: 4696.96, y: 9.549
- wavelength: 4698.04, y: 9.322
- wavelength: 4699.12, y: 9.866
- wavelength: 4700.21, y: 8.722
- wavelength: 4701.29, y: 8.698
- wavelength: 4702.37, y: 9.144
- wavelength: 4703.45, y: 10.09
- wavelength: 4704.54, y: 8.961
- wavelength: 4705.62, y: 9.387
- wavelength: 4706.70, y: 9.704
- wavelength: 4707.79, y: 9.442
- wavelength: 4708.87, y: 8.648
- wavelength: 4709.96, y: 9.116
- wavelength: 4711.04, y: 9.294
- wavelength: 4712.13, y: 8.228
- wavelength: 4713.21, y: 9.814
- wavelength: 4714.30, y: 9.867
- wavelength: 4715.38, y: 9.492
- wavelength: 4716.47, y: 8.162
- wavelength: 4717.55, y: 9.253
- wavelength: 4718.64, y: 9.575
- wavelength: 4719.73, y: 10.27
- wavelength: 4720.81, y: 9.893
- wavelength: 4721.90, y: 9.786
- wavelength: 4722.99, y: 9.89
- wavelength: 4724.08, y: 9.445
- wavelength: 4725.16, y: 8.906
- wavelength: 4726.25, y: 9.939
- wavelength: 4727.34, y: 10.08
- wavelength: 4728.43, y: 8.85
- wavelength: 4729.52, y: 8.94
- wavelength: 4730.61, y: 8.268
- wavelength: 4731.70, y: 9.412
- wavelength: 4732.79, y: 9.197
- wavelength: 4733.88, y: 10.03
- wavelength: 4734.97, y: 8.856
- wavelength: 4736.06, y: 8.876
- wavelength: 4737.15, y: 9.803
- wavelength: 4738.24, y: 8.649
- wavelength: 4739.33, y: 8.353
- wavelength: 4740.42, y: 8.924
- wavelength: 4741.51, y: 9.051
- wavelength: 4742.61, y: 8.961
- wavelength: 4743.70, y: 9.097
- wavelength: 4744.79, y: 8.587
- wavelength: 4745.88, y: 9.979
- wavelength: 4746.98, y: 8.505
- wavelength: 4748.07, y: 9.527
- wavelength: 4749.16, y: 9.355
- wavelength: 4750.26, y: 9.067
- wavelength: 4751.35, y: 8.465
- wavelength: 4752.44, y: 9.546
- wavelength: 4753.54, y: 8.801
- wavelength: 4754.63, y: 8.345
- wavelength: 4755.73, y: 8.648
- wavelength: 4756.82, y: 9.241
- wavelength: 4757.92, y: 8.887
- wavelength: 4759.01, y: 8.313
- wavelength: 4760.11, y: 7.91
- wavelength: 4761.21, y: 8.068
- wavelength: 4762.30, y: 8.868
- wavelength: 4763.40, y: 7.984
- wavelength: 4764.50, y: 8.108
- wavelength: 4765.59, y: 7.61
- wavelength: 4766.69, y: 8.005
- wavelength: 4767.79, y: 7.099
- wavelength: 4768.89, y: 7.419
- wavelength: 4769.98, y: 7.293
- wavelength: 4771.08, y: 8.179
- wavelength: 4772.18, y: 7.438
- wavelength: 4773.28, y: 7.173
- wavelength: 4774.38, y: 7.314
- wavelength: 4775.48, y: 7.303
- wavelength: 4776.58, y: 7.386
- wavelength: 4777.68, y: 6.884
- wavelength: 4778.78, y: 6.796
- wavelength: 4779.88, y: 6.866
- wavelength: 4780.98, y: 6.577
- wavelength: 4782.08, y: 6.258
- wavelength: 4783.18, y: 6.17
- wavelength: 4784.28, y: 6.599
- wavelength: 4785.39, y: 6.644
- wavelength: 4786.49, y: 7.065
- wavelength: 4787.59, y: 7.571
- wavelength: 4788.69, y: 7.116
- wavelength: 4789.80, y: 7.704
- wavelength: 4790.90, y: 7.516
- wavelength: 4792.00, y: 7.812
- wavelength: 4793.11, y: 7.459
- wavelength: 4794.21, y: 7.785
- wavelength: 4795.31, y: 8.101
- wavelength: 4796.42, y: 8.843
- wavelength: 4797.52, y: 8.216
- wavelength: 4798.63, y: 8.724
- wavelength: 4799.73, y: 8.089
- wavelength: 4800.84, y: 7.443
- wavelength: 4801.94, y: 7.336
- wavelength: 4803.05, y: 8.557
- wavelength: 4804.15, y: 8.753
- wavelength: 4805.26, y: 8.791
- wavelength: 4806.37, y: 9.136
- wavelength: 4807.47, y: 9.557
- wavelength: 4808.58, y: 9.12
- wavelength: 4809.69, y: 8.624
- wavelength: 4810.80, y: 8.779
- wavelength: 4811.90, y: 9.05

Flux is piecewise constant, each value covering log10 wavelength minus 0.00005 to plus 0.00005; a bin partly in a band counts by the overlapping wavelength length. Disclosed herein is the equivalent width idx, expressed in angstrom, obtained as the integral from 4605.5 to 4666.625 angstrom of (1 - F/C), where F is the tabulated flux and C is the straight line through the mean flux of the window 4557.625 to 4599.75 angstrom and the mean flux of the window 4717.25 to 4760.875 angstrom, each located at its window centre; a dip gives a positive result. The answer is -1.6 angstrom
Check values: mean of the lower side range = 8.85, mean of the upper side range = 9.13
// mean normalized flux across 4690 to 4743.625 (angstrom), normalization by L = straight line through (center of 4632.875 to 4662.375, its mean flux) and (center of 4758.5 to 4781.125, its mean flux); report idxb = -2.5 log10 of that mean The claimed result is -0.13 mag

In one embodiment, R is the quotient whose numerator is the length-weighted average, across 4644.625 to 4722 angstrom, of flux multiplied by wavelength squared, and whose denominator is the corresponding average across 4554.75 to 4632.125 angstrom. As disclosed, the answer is 1.1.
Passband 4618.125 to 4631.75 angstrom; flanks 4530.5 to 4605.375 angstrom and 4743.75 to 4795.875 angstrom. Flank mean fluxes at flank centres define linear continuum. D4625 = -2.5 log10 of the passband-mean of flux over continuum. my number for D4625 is -0.10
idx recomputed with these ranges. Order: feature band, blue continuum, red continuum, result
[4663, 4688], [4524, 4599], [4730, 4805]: -3.53 angstrom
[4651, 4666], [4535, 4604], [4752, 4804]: -2.34 angstrom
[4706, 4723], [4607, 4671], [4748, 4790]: -2.14 angstrom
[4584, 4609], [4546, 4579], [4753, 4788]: -1.61 angstrom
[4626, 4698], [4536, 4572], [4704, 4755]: -3.39 angstrom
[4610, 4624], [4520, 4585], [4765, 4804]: -2.59 angstrom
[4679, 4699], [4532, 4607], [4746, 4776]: -2.39 angstrom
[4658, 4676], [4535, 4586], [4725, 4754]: -1.50 angstrom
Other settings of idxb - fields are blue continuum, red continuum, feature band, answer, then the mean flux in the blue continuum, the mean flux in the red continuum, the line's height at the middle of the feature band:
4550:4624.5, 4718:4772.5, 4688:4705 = -0.058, 8.85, 8.85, 8.85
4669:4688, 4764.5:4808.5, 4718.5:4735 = -0.114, 9.25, 7.63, 8.53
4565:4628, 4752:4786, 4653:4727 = -0.137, 8.94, 7.66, 8.25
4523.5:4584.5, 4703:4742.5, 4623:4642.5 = -0.054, 7.98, 9.28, 8.59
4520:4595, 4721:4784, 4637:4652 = -0.104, 8.07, 8.44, 8.24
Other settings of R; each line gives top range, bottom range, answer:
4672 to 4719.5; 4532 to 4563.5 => 1.30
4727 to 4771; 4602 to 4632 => 1.02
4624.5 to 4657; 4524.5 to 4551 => 1.32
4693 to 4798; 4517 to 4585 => 1.16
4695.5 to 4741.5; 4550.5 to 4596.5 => 1.14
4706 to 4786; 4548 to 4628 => 1.04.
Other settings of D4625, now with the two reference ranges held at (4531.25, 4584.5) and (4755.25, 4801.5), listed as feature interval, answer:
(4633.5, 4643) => -0.15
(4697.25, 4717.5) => -0.19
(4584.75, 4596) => -0.07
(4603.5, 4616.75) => -0.16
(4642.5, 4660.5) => -0.14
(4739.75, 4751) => -0.18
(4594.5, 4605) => -0.15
